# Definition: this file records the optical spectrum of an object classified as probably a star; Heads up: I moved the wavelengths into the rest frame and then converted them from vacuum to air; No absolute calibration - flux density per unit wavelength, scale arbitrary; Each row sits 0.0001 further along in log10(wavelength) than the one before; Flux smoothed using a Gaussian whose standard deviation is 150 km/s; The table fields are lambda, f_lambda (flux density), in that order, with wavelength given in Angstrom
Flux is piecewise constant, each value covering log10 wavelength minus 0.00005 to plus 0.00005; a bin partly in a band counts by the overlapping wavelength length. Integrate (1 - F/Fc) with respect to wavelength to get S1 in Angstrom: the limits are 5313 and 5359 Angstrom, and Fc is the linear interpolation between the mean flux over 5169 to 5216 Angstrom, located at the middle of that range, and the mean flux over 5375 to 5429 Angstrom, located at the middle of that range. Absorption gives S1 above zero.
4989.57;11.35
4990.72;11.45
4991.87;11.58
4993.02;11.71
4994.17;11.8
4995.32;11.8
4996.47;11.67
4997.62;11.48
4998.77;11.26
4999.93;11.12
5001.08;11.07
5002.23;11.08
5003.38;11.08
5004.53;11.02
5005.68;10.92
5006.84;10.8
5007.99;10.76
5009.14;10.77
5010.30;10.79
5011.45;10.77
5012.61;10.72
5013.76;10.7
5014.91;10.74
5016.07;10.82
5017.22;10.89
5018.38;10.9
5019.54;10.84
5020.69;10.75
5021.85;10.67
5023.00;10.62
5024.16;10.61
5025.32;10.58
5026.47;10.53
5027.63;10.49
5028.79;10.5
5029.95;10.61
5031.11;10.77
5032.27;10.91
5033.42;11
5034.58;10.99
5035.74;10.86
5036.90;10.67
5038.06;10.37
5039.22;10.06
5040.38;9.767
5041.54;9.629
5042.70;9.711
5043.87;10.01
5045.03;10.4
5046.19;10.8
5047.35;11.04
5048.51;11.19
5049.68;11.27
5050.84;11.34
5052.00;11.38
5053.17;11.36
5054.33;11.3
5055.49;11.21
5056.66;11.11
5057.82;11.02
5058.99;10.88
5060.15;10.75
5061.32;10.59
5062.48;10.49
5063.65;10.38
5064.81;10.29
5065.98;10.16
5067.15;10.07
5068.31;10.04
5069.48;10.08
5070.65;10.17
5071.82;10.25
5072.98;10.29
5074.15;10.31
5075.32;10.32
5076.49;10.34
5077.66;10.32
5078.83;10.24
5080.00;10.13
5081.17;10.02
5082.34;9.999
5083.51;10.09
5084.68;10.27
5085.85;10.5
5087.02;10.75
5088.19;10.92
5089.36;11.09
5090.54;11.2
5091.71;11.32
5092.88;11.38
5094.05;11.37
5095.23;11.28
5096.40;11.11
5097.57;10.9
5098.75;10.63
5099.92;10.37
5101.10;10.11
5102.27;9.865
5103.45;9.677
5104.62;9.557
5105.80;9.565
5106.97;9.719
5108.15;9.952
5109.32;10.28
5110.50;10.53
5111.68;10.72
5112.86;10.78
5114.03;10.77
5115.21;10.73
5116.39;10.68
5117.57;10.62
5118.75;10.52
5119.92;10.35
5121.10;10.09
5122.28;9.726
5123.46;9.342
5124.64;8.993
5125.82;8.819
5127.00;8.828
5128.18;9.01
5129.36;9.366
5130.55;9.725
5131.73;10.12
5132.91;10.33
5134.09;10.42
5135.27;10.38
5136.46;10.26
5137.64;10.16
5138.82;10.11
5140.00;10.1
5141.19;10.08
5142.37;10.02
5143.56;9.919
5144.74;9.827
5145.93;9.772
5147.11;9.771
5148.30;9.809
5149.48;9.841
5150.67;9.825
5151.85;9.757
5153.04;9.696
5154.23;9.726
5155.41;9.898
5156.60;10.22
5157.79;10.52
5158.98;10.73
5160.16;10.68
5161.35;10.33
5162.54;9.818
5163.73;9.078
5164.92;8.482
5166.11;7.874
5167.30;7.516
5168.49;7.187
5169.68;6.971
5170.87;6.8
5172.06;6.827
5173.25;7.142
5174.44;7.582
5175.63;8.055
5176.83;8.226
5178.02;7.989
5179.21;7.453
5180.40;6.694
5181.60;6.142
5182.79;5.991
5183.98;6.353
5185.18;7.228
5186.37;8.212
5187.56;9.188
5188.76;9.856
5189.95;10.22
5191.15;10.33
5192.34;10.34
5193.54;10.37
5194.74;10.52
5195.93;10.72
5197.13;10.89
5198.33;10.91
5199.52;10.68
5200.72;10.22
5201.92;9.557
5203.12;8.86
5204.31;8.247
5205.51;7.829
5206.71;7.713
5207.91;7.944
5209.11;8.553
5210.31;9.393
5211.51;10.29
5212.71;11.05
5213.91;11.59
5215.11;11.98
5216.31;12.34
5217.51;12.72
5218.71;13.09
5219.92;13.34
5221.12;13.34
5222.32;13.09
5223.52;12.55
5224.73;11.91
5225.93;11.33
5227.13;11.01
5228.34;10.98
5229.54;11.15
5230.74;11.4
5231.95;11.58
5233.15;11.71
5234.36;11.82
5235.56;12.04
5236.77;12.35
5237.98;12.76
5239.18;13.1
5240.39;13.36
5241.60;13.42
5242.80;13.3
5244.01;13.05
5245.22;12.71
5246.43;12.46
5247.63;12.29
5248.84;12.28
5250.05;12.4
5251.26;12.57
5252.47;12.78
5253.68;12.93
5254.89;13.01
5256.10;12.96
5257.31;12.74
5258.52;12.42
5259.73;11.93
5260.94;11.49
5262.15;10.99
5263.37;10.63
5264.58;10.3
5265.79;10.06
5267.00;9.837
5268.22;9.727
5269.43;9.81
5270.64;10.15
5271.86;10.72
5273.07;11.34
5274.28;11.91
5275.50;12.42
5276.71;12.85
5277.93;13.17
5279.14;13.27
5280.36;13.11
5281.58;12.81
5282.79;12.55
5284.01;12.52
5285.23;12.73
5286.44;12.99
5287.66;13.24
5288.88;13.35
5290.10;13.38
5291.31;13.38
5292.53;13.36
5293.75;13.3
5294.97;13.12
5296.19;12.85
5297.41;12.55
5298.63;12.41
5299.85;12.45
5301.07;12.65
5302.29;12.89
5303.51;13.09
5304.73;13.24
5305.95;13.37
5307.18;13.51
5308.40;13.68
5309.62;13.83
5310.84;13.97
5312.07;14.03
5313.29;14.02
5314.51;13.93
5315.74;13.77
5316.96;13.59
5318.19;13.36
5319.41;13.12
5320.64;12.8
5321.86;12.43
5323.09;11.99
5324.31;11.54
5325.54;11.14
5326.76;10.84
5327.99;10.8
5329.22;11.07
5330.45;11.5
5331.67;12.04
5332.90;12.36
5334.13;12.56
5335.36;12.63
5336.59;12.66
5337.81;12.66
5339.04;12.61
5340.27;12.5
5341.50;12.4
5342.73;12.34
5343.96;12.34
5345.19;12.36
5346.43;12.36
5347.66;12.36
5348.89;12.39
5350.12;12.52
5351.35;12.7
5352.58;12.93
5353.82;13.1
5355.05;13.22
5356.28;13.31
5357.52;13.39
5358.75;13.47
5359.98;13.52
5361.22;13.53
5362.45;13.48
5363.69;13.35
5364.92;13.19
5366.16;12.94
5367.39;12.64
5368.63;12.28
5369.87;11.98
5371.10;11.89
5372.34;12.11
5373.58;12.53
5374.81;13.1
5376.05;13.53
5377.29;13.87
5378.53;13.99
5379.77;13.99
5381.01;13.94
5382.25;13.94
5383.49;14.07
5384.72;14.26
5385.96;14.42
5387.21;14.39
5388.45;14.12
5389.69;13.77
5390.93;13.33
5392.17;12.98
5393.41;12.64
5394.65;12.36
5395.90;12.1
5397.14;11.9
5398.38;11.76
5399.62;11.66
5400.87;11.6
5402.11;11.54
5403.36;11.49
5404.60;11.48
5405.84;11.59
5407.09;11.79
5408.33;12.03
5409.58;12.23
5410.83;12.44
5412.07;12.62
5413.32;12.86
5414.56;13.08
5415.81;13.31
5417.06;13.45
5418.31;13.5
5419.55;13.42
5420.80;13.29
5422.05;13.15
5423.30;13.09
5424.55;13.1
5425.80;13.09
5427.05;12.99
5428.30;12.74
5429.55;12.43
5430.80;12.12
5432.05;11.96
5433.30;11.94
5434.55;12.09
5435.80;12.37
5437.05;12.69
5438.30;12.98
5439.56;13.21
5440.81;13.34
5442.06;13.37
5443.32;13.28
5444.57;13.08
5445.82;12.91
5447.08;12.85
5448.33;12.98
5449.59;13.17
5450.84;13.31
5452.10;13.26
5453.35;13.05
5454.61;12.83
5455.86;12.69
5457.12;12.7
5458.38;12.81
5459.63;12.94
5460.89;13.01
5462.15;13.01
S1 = -3.47 Angstrom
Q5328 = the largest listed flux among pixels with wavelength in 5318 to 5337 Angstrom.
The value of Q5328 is 13.36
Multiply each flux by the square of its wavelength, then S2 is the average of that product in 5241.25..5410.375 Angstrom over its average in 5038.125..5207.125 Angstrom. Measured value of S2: 1.39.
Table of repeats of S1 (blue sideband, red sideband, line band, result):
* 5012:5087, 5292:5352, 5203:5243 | 1.8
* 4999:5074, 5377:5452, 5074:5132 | 4.2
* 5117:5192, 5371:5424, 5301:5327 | -3.3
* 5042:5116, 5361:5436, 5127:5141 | 1.3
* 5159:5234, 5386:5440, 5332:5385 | -4.7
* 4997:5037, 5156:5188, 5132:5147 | -2.4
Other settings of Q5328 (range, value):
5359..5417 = 14.42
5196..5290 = 13.42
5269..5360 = 14.03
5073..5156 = 11.38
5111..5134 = 10.78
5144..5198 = 10.89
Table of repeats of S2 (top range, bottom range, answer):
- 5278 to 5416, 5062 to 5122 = 1.36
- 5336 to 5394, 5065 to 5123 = 1.40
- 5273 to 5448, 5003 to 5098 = 1.36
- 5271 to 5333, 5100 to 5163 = 1.36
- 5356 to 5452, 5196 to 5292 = 1.17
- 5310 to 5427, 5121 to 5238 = 1.40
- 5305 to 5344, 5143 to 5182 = 1.53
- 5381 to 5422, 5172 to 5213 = 1.58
